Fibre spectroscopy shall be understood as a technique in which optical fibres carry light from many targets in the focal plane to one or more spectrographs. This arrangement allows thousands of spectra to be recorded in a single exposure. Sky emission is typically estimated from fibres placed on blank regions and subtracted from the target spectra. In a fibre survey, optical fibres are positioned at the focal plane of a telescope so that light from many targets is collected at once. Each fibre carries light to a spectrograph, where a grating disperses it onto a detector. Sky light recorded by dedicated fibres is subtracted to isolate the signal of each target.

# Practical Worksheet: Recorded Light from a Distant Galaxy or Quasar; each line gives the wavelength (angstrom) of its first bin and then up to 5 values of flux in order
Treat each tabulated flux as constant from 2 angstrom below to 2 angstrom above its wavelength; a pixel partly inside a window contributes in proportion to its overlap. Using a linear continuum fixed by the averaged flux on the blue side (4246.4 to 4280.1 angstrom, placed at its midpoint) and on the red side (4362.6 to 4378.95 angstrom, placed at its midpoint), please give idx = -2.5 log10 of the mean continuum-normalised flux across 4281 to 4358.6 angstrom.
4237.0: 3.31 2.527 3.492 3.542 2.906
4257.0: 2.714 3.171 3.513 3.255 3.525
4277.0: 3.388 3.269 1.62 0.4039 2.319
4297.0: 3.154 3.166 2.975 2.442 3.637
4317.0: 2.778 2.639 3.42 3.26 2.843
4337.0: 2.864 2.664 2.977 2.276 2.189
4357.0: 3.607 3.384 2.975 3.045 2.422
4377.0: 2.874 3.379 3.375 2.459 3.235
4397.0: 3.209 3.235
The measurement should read 0.122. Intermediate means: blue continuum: 3.26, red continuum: 2.84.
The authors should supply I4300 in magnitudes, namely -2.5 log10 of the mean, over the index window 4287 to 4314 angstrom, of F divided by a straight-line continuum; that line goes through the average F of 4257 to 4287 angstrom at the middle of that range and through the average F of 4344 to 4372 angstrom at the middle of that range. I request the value 0.18 mag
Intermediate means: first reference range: 3.08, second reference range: 2.9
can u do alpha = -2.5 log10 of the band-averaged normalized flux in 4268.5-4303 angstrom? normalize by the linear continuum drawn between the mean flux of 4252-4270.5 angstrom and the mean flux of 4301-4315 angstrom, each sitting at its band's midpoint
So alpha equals 0.162 mag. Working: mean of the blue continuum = 3.12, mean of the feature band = 2.65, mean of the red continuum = 3.04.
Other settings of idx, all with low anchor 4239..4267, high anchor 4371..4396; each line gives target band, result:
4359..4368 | -0.061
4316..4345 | 0.036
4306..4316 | 0.017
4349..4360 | 0.064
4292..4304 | 0.049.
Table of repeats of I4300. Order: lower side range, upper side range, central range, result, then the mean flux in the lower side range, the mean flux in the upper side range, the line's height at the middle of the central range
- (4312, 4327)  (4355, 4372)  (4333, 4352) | 0.17 mag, 3.08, 3.2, 3.15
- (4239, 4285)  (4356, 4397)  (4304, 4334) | 0.04 mag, 3.14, 3.07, 3.1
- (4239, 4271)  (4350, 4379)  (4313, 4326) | 0.00 mag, 3.14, 2.91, 3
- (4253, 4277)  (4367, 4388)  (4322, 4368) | 0.04 mag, 3.22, 2.99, 3.06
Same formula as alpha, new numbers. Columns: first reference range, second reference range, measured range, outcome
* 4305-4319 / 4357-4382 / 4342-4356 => 0.17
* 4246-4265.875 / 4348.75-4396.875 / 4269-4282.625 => -0.08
